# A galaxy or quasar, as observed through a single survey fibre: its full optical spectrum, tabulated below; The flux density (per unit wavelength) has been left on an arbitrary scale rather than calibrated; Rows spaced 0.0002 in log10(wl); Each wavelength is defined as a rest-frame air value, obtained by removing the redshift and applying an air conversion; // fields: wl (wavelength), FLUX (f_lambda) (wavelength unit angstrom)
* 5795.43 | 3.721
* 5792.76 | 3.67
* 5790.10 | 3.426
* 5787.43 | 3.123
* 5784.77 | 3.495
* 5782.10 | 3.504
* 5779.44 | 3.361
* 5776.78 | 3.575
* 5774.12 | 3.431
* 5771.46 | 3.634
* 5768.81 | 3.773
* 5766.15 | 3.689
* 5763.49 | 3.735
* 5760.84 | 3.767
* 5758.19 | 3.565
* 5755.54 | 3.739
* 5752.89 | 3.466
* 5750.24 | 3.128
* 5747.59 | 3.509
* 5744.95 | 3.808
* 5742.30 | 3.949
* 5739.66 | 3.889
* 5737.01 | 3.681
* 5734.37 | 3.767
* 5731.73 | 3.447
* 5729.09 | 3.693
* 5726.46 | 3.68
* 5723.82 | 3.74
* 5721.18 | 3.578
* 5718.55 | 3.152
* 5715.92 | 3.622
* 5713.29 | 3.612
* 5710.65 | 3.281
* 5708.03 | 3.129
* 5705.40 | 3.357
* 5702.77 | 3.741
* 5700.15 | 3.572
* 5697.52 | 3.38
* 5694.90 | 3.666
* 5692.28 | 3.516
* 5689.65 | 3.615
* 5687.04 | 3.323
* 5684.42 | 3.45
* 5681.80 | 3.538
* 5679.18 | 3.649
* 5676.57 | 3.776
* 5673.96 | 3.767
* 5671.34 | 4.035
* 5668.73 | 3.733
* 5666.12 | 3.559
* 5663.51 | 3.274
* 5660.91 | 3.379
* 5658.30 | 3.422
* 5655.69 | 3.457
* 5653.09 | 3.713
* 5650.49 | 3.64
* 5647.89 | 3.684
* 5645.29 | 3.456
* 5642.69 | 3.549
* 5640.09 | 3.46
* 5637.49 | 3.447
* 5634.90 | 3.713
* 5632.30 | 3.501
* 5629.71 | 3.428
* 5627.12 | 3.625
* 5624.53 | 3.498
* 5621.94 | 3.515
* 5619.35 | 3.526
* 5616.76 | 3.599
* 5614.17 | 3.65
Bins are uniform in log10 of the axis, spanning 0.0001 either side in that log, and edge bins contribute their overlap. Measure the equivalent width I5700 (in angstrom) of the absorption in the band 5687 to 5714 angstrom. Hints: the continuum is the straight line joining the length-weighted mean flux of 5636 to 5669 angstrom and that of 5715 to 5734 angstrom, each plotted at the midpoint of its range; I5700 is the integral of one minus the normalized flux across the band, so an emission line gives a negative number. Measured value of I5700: 0.57 angstrom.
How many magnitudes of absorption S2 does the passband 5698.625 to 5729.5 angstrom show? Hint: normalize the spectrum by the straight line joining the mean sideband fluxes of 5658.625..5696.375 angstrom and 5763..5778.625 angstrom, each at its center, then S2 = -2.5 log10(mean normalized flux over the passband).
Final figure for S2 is 0.03 mag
